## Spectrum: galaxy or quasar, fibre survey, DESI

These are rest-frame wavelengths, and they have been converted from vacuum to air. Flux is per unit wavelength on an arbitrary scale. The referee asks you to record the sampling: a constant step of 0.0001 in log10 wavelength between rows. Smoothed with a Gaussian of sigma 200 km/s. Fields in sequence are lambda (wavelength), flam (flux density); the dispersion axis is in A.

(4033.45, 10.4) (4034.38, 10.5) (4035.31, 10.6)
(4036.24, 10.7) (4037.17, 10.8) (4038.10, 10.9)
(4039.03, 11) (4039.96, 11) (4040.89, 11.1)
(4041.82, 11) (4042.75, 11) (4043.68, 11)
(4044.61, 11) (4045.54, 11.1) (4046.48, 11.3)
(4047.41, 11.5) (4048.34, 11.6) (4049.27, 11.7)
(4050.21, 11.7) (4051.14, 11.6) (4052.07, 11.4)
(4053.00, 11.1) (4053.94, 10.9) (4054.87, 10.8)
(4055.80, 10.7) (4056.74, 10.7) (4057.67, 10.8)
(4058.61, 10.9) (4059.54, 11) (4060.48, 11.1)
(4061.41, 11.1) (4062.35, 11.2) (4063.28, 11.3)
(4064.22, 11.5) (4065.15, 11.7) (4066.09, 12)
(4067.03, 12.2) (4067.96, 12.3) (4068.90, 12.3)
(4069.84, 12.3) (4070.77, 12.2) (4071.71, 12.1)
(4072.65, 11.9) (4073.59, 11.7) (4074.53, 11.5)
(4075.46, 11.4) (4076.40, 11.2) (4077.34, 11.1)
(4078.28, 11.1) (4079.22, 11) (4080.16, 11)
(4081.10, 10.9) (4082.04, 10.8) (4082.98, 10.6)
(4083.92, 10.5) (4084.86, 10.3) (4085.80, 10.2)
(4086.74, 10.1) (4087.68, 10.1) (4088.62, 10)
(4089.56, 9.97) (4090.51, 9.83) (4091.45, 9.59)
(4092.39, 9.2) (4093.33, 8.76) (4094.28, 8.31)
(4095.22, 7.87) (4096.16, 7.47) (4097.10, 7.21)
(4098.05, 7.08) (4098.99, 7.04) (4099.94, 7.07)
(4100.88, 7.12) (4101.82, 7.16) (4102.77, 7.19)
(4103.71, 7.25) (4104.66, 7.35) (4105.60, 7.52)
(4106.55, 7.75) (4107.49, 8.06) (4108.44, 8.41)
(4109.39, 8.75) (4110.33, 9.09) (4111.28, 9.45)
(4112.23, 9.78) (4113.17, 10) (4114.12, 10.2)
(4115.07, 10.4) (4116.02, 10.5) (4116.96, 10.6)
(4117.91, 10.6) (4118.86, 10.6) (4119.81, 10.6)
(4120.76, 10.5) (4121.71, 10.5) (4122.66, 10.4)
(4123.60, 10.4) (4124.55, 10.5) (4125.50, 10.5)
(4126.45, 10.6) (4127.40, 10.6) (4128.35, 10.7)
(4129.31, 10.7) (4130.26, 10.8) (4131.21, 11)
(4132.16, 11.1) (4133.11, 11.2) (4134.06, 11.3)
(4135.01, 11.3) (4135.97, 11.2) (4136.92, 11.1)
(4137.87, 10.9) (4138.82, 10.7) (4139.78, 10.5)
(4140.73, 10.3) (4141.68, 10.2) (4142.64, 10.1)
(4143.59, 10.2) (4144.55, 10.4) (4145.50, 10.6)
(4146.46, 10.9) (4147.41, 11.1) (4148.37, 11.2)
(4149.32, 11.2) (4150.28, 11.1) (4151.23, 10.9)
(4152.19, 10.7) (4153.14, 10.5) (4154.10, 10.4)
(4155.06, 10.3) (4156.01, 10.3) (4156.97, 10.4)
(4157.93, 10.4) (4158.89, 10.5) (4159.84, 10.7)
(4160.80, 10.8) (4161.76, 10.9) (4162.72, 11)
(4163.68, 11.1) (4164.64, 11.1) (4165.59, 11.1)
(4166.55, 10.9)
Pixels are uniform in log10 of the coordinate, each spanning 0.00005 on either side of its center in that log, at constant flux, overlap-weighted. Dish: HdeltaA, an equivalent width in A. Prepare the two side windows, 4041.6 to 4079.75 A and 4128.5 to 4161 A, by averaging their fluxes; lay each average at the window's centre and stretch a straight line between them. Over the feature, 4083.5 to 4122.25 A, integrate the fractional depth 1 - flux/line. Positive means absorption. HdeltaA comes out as 7.1 A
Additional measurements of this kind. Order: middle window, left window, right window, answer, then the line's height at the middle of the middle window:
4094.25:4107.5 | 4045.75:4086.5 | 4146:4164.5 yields 4.4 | 11.1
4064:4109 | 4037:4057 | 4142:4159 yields 4.7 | 10.9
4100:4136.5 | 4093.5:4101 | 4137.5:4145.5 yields -3.5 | 8.86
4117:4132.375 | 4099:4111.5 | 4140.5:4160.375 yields -2.8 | 9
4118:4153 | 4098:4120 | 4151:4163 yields -3.6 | 9.76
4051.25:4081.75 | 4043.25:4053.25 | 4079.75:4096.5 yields -2.2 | 10.6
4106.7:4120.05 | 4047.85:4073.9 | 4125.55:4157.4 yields 1.5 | 11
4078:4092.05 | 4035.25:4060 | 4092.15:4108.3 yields -2.9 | 8.61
